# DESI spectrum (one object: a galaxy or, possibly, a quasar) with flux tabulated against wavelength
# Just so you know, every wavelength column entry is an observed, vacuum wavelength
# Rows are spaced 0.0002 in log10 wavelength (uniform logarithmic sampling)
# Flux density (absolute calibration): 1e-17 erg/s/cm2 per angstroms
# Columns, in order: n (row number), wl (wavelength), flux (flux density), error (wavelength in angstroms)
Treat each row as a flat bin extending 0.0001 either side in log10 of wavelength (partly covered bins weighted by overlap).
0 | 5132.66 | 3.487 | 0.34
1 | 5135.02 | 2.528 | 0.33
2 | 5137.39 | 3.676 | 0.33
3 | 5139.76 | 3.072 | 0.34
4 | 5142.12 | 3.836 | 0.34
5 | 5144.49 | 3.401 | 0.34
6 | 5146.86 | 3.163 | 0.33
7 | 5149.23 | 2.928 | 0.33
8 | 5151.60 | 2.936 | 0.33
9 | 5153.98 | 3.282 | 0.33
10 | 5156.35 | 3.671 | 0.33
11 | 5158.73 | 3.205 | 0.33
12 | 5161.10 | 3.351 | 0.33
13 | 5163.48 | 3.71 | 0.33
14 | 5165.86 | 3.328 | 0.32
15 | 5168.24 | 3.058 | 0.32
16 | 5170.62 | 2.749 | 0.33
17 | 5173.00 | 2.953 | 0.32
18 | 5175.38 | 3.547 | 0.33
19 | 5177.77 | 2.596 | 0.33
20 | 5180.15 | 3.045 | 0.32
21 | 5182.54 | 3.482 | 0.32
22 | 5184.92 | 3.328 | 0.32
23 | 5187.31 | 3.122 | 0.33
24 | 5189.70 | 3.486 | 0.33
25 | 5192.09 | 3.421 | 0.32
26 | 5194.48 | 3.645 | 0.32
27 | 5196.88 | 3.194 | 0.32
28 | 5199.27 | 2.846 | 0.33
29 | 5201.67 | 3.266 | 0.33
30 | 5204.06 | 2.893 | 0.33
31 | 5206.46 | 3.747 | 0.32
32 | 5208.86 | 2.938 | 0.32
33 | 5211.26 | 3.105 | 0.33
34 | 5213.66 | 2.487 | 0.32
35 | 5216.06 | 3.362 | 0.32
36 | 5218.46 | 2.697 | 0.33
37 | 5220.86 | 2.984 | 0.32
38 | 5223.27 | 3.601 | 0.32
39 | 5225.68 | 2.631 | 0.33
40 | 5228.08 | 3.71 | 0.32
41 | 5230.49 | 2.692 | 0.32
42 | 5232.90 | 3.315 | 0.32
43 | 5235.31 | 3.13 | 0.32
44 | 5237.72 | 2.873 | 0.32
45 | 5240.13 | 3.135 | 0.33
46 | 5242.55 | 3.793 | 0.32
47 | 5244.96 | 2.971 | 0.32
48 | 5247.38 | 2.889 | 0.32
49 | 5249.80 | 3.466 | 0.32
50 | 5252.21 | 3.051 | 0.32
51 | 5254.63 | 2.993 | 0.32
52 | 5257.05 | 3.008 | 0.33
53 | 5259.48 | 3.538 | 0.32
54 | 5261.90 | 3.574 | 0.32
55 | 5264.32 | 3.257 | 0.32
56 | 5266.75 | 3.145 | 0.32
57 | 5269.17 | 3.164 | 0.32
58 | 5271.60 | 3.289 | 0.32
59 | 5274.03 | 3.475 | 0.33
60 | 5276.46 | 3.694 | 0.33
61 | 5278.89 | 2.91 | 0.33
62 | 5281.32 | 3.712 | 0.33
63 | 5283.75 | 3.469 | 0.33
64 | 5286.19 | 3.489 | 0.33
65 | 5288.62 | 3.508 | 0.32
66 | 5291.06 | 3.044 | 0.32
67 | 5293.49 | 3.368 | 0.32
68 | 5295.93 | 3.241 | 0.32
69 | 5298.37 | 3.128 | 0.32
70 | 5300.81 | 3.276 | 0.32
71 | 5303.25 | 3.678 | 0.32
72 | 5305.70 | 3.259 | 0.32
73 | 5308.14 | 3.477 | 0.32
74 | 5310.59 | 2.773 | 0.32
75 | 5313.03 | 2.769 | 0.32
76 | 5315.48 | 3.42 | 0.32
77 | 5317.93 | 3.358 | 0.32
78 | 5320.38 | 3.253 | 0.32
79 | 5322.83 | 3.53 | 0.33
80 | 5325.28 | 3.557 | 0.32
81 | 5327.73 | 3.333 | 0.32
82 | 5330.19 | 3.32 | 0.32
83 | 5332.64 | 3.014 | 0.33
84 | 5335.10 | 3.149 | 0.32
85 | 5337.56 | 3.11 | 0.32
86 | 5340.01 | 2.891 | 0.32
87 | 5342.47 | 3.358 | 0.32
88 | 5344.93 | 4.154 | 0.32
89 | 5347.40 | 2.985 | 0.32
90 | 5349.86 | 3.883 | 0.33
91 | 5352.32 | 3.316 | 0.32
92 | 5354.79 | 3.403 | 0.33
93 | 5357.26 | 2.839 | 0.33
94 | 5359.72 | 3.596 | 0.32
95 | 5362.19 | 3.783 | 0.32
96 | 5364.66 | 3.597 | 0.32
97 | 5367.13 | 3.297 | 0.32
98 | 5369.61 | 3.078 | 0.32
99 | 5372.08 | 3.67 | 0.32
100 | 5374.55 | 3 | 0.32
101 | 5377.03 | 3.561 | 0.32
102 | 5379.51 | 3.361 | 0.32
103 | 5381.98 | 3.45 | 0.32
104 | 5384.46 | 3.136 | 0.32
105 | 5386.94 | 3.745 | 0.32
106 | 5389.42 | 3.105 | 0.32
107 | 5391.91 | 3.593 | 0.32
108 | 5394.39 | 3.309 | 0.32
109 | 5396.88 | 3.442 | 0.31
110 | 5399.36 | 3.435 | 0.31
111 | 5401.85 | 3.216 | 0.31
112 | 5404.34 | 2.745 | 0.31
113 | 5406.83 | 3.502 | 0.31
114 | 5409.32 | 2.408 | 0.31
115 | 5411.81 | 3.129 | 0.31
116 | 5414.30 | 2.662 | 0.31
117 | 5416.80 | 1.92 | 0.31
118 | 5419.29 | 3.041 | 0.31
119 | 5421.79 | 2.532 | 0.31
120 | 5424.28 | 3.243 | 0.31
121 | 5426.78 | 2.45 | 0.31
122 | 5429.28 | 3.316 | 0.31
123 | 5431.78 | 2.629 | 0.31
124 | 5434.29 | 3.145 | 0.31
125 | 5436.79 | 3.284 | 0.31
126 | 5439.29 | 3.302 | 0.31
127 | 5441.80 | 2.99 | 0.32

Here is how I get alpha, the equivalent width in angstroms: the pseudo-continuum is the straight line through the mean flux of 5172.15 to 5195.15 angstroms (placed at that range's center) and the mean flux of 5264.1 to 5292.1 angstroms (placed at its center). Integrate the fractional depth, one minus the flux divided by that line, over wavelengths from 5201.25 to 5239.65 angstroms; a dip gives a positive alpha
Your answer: 2.43 angstroms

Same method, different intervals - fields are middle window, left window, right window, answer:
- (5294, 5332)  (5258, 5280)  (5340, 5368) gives 1.2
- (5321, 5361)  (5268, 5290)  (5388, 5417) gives -1.2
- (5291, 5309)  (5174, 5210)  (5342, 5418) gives -0.3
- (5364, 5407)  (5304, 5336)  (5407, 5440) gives -4.7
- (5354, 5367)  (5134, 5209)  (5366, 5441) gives -1.2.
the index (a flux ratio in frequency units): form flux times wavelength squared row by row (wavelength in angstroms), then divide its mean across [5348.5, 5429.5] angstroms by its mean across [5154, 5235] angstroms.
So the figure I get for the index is 1.1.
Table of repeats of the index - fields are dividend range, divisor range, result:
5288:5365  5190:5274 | 1.08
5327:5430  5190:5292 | 1.05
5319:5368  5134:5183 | 1.13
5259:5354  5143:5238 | 1.10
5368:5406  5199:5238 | 1.15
